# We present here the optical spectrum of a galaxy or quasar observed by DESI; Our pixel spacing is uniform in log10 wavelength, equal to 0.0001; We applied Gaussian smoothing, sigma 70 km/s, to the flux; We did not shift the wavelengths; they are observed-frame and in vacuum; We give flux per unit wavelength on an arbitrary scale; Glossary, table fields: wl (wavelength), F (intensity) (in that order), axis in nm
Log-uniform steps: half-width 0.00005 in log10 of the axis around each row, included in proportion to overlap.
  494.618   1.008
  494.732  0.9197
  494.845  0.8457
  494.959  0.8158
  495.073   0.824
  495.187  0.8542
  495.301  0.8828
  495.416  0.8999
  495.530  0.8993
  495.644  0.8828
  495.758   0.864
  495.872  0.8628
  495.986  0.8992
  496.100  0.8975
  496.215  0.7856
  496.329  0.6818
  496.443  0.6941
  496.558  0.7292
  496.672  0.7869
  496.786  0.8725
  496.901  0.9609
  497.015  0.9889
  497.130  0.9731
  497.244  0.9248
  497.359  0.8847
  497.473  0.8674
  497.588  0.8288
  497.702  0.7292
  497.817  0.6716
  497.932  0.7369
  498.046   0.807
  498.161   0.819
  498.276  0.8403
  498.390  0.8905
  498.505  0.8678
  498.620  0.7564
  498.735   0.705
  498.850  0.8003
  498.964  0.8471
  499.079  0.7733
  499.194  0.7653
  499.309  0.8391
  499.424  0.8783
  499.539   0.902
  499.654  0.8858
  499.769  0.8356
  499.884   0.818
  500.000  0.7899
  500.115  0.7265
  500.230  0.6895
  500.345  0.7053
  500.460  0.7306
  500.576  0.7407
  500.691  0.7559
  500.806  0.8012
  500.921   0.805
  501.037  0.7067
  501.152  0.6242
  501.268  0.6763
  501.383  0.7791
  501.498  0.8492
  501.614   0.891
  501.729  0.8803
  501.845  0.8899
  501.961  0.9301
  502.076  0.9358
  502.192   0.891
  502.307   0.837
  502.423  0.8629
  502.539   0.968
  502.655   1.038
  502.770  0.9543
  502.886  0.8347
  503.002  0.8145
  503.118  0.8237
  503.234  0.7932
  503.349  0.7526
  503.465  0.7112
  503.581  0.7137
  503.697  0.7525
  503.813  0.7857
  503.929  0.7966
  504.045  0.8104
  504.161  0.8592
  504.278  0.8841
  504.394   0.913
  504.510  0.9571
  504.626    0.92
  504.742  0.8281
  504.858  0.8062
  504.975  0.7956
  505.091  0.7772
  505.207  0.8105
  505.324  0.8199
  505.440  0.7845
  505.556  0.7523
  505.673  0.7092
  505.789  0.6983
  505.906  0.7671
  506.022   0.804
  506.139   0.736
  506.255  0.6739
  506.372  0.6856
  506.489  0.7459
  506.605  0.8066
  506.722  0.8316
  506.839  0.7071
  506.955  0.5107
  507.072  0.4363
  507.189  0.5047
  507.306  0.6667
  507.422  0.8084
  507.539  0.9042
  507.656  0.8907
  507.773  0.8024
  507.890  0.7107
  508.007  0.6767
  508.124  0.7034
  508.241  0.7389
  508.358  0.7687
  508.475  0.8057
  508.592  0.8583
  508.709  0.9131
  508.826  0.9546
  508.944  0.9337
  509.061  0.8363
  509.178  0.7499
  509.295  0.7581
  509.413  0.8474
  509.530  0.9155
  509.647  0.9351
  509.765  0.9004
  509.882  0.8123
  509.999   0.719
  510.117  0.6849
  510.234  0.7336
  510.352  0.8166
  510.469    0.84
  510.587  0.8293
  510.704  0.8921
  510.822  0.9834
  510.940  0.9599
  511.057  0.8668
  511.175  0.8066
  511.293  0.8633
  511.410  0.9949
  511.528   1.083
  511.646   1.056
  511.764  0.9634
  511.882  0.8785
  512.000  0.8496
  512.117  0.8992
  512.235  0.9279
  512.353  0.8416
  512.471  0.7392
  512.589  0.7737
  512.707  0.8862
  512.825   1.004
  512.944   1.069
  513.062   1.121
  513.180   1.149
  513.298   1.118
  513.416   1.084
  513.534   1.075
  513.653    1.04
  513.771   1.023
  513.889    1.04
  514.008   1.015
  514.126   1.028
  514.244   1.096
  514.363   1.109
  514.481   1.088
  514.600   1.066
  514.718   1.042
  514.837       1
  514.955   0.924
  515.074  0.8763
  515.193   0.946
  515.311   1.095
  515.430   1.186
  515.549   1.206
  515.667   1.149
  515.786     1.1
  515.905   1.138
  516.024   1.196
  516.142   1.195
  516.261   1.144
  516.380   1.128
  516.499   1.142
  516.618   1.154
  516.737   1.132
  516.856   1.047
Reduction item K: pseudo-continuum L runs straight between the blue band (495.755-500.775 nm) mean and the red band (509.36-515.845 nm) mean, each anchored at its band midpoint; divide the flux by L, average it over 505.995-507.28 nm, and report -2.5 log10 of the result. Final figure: 0.316 mag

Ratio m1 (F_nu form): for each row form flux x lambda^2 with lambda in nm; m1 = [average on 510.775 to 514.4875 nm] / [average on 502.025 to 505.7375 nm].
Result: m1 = 1.2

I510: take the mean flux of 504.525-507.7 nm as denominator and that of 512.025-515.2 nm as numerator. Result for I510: 1.33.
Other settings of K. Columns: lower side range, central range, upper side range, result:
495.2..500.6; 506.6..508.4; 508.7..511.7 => 0.204 mag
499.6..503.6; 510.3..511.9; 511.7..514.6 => 0.051 mag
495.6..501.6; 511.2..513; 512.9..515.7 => 0.121 mag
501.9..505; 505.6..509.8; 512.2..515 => 0.195 mag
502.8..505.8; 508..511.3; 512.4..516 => 0.123 mag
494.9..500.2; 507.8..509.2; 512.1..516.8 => 0.205 mag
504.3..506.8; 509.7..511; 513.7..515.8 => 0.117 mag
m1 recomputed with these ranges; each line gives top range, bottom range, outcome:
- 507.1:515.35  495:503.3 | 1.14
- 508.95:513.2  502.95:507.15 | 1.18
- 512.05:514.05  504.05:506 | 1.25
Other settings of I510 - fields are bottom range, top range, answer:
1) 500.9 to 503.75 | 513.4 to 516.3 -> 1.30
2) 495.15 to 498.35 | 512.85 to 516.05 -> 1.27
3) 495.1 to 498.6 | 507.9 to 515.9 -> 1.11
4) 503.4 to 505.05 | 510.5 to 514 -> 1.17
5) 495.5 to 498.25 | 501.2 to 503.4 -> 1.03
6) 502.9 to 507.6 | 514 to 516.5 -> 1.41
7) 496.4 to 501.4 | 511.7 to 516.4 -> 1.29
